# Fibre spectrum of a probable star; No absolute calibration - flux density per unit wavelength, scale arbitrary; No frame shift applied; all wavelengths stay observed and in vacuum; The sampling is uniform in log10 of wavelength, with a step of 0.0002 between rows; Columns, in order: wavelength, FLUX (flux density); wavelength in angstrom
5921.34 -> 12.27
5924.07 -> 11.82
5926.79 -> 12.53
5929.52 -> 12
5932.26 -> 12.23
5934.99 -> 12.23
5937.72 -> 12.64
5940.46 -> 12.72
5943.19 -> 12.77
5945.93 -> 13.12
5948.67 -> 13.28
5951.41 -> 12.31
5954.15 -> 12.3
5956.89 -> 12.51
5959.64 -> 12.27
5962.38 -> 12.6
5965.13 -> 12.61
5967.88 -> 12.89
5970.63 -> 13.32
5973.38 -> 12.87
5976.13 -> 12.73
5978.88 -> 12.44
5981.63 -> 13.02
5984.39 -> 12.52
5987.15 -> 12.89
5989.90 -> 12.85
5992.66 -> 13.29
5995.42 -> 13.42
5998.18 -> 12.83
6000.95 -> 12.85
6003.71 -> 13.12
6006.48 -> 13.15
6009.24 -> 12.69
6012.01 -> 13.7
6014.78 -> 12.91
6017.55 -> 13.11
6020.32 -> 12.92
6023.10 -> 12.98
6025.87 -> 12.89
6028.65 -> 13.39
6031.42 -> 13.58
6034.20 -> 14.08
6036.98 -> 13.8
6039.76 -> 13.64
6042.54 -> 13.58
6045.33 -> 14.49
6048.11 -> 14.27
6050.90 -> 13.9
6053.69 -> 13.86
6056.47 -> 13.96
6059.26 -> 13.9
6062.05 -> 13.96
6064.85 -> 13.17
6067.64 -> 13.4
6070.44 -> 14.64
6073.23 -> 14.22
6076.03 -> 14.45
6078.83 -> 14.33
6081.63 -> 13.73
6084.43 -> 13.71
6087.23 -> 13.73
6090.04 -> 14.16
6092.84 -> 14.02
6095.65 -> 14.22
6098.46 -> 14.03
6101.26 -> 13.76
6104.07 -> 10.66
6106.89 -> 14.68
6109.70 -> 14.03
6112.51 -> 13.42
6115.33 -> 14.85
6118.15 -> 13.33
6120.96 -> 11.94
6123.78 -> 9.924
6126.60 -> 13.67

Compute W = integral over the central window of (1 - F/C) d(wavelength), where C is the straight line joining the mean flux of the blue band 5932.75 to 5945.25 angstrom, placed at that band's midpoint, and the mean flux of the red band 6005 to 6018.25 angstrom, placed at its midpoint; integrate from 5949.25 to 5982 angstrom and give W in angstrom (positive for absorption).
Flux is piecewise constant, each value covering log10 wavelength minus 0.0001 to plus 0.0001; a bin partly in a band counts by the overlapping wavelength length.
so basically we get 0.3 angstrom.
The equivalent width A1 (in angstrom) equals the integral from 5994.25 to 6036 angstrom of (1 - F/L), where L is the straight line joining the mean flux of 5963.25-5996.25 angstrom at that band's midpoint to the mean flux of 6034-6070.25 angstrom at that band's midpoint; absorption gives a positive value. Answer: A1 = 0.6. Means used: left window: 12.9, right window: 13.9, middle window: 13.2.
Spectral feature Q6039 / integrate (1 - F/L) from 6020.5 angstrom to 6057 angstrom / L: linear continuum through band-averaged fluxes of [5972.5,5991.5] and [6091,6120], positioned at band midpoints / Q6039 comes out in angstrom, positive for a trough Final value -1.4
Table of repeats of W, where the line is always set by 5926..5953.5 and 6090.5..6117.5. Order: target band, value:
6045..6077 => -1.3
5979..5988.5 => 0.1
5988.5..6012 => -0.1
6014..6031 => 0.1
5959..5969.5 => 0.1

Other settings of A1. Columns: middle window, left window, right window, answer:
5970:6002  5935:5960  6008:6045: 0.2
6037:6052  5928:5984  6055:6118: -0.6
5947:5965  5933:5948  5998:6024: 0.3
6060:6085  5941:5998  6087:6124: -1.3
